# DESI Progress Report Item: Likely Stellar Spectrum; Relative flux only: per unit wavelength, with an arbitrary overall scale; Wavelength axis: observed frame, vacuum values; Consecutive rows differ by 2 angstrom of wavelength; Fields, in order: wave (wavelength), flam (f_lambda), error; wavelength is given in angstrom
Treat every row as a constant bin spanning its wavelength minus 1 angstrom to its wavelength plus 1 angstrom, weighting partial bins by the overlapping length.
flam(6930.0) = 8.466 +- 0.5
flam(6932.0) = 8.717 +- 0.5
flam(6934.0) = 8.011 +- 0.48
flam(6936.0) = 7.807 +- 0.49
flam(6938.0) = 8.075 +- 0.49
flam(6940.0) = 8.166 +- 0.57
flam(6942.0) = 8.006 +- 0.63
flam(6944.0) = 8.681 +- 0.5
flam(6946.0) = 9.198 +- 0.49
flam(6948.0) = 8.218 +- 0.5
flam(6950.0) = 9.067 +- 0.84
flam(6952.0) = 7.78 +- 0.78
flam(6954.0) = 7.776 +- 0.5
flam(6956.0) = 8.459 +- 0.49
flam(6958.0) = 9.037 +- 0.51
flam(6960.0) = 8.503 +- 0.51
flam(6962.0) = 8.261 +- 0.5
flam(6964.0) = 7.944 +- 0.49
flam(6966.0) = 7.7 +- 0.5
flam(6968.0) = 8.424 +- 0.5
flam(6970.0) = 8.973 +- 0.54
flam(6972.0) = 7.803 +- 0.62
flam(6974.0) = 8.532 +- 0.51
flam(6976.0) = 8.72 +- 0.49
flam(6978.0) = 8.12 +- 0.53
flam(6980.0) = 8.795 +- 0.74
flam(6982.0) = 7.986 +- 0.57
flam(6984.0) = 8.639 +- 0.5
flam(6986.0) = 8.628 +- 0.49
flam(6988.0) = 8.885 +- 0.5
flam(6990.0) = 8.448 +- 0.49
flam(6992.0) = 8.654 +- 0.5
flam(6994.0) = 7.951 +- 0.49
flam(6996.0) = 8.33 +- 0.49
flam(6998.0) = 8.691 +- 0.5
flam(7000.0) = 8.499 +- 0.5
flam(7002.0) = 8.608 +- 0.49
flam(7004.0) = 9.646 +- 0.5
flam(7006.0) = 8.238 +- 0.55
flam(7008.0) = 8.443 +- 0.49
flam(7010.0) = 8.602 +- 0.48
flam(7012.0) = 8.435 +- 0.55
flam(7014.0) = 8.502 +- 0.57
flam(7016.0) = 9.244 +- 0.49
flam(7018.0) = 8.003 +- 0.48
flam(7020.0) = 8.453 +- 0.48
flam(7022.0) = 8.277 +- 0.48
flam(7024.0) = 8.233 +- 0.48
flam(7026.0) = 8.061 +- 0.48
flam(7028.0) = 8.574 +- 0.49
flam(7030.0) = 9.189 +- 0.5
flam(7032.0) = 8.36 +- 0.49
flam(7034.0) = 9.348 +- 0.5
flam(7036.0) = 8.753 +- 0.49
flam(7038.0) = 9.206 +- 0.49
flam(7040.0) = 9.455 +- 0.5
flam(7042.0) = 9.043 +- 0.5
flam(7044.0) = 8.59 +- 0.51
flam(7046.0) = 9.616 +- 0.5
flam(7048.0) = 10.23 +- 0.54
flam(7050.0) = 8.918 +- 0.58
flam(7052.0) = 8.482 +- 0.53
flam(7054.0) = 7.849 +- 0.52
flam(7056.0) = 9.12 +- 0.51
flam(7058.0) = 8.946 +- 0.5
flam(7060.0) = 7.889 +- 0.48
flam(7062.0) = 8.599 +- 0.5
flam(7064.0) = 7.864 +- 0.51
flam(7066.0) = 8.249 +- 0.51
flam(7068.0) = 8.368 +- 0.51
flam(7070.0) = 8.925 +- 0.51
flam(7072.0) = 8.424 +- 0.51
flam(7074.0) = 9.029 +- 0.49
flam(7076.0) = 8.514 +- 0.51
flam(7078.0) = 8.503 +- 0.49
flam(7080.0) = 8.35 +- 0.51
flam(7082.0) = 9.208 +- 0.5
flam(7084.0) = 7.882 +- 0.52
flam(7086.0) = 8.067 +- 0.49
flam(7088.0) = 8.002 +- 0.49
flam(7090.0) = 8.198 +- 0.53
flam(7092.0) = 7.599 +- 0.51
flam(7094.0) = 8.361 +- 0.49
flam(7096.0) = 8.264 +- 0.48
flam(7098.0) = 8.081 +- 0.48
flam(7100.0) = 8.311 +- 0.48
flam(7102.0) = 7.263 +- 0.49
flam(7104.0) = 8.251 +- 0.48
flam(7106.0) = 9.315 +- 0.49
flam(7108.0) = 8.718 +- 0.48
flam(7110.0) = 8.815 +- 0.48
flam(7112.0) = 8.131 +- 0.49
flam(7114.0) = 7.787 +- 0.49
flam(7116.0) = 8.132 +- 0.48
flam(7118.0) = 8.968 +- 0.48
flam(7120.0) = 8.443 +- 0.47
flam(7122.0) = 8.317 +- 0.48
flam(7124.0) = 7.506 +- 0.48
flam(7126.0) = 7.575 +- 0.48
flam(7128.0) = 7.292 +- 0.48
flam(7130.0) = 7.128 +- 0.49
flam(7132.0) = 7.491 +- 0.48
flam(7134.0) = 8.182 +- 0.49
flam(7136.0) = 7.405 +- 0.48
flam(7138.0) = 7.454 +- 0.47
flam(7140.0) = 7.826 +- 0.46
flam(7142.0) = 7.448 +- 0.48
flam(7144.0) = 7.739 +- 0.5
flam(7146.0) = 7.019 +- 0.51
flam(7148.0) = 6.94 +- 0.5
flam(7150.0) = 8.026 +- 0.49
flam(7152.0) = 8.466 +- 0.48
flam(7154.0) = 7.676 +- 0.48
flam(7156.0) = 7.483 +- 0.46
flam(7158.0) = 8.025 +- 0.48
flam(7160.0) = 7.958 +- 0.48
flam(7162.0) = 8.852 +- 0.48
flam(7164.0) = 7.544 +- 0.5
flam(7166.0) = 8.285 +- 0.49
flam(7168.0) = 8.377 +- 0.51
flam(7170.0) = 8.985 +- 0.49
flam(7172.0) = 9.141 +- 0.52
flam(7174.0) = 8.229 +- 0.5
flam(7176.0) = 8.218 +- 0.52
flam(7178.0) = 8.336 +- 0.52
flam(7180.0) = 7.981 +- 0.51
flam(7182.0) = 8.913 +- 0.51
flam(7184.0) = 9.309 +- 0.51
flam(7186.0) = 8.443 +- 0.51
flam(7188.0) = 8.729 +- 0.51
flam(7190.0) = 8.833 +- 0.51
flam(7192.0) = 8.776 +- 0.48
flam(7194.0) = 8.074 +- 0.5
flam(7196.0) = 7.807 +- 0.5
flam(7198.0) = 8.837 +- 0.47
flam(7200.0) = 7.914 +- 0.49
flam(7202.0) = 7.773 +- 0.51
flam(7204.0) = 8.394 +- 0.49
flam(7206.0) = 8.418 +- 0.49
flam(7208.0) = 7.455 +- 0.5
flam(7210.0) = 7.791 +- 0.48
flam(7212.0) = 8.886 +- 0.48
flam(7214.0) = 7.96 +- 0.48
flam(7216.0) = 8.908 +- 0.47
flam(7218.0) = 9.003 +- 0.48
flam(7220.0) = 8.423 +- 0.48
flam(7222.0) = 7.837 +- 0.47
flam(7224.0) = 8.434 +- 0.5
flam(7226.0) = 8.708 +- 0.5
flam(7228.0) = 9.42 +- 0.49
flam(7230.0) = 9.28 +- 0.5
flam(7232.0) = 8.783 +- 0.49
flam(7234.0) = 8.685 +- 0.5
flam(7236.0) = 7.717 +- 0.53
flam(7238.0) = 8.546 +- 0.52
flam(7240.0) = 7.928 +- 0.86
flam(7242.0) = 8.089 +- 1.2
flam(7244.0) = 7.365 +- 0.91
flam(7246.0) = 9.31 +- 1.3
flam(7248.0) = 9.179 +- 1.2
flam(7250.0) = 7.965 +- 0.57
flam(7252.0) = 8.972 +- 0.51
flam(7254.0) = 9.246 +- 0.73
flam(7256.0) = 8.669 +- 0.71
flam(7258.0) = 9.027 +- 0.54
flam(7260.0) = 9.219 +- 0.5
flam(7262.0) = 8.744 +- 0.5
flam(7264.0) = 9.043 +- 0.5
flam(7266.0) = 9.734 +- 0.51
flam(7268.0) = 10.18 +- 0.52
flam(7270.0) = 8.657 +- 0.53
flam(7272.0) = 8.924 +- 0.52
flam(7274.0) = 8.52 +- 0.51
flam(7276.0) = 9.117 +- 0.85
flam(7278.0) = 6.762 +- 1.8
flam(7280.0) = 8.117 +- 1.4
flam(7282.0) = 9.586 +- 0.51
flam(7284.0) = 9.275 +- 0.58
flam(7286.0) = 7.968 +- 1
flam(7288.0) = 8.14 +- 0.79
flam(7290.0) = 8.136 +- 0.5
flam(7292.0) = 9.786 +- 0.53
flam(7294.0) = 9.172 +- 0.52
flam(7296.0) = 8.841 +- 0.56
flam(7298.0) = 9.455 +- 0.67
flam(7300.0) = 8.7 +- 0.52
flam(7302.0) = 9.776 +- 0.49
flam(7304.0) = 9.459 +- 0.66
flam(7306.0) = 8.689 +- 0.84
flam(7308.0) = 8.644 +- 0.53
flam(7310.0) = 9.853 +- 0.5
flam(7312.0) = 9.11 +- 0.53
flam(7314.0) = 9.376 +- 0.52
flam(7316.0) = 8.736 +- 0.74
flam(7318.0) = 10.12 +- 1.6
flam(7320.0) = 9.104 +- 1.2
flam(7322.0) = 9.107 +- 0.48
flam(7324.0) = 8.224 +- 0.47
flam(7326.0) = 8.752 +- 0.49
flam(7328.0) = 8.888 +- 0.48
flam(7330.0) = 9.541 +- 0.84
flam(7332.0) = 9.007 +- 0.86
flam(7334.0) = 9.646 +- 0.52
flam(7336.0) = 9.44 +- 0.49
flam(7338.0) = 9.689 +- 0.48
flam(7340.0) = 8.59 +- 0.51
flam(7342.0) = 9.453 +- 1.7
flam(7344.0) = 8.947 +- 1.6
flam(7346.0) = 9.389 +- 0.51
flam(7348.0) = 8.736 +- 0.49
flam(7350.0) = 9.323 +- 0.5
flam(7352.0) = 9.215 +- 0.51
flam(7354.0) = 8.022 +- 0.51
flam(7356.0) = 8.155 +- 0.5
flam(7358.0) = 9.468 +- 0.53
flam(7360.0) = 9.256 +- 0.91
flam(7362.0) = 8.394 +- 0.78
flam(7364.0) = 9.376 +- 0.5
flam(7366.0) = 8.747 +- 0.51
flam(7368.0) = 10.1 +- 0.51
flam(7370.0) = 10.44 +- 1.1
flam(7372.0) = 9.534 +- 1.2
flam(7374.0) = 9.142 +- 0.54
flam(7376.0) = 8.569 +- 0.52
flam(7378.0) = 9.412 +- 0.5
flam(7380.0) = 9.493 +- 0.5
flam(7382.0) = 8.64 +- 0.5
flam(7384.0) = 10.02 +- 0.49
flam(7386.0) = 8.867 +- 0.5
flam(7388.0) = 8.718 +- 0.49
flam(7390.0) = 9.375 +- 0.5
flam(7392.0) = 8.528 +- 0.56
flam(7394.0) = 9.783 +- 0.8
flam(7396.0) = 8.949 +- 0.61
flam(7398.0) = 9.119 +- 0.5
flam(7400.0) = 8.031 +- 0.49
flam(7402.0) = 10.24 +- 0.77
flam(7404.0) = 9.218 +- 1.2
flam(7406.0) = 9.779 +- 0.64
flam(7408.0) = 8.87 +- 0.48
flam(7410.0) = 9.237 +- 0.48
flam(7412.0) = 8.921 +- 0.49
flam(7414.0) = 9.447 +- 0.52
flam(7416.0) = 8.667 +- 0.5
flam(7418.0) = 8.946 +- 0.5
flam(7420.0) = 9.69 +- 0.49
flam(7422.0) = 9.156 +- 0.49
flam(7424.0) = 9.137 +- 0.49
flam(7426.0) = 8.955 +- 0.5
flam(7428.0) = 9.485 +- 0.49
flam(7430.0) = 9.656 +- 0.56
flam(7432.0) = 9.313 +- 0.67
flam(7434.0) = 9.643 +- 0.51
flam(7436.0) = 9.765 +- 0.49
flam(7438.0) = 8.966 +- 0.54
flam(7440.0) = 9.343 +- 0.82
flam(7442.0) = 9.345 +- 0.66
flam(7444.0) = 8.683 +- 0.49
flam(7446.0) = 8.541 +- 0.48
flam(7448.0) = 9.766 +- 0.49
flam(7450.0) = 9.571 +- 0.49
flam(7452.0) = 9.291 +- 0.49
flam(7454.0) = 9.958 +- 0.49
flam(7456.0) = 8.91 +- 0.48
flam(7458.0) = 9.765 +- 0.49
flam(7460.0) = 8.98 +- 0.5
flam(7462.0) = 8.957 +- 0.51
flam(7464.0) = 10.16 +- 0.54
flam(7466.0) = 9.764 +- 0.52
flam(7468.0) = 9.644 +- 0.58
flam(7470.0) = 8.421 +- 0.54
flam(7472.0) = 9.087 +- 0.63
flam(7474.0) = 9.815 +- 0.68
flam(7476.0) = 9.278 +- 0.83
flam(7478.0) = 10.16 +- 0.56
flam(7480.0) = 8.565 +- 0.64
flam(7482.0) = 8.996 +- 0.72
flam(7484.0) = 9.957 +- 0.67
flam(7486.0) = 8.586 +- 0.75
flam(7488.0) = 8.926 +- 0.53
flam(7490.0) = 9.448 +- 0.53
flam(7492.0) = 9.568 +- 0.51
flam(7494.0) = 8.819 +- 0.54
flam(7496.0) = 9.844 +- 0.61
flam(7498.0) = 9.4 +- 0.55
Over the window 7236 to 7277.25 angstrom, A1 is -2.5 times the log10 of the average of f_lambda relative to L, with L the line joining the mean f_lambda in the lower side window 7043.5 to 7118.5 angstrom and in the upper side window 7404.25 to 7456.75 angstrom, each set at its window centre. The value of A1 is 0.011 mag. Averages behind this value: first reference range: 8.46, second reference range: 9.27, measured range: 8.78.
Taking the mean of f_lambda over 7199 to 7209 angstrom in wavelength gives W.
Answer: 7.99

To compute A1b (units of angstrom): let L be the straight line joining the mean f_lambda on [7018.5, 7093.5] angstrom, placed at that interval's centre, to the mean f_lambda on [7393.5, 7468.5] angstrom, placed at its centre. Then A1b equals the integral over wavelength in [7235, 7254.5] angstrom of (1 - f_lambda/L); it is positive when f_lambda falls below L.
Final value 1.18 angstrom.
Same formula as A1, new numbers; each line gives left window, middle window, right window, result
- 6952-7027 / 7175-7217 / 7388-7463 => 0.06 mag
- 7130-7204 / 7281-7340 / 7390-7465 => -0.04 mag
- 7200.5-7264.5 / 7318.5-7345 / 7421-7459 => -0.03 mag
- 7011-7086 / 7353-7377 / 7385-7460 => 0.01 mag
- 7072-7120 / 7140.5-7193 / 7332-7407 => 0.04 mag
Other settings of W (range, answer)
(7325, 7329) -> 8.82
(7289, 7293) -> 8.96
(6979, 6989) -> 8.59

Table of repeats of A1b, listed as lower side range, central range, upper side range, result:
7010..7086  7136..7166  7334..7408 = 3.64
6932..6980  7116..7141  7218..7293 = 2.13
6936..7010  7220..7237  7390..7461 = 0.57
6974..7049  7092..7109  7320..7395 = 1.01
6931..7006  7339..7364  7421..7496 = 0.52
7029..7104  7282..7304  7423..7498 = 0.06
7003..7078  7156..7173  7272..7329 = 0.87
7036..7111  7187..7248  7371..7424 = 2.85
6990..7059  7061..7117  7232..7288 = 2.43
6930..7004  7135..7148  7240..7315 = 1.84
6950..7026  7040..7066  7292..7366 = -0.61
